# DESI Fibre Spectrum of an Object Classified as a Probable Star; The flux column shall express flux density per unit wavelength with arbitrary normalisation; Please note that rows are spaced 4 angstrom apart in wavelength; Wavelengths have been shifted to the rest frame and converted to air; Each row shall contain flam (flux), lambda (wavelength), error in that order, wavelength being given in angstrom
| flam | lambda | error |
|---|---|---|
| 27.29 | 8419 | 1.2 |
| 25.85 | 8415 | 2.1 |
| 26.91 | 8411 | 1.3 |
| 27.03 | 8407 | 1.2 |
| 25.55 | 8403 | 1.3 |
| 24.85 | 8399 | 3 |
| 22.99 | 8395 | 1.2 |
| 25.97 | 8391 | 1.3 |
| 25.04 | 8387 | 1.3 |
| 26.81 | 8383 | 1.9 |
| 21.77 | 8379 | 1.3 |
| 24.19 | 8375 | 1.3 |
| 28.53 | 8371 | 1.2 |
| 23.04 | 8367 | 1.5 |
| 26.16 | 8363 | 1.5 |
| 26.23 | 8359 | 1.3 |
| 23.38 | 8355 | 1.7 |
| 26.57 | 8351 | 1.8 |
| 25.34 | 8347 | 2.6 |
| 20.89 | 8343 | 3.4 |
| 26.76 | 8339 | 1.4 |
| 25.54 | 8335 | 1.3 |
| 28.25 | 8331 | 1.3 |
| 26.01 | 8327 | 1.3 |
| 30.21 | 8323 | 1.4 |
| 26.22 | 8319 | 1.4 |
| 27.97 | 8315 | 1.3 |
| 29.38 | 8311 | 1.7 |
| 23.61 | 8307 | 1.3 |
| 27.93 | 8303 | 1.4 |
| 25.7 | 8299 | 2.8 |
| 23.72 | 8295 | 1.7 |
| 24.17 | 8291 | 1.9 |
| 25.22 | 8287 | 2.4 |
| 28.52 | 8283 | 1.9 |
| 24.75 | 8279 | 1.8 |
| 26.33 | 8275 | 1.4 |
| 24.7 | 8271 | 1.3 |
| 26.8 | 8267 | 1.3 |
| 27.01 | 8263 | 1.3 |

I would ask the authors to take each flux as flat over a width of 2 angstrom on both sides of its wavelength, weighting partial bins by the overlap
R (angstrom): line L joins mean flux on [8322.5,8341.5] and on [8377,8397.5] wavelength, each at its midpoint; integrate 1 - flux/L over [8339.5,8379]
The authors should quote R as 1.4 angstrom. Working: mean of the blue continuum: 27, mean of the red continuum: 24.5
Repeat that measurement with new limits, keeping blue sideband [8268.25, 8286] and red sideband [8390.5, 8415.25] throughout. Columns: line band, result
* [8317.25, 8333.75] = -1.1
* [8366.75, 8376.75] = 0.0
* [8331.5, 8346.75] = 0.5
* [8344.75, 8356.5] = 0.3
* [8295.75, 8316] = -0.6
